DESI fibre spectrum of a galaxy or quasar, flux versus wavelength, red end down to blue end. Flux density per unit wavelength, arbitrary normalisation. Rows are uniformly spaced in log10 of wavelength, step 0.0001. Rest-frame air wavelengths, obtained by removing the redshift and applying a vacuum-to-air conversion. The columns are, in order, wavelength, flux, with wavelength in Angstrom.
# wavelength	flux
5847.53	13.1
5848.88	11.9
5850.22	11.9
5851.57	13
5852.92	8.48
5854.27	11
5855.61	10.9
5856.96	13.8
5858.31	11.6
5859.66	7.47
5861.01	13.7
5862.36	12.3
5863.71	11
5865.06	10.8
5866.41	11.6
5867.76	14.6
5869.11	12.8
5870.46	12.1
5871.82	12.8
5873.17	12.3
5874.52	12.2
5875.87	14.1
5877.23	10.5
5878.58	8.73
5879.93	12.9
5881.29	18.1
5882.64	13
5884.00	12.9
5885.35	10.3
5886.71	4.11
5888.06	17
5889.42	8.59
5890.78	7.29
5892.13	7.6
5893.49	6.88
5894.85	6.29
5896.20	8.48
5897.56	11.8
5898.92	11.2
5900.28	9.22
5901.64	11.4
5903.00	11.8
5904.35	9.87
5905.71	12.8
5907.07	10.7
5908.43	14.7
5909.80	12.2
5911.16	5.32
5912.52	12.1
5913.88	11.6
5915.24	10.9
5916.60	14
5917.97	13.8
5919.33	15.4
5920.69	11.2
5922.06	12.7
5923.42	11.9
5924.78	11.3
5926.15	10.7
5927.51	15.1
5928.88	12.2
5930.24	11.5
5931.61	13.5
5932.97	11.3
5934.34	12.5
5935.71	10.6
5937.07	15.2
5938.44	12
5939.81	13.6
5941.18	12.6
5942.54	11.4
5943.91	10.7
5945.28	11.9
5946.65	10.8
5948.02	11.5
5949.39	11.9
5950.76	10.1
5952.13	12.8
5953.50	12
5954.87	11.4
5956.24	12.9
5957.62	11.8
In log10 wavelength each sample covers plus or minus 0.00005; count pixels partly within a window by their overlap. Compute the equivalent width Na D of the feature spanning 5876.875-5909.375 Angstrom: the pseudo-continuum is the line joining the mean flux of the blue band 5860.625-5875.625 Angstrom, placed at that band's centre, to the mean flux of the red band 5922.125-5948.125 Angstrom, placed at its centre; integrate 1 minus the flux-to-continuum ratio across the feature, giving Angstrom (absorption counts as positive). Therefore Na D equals 4.29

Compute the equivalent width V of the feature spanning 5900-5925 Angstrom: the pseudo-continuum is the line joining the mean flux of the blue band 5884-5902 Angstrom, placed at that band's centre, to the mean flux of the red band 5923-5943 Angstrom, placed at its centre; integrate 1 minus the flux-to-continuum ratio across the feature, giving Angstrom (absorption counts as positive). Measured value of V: -2.2 Angstrom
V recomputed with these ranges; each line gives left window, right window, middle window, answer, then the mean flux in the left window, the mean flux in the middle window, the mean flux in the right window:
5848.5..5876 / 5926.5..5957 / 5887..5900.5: 3.04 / 11.9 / 9.29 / 12.1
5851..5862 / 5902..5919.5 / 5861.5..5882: -1.88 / 11.3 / 12.5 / 11.8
